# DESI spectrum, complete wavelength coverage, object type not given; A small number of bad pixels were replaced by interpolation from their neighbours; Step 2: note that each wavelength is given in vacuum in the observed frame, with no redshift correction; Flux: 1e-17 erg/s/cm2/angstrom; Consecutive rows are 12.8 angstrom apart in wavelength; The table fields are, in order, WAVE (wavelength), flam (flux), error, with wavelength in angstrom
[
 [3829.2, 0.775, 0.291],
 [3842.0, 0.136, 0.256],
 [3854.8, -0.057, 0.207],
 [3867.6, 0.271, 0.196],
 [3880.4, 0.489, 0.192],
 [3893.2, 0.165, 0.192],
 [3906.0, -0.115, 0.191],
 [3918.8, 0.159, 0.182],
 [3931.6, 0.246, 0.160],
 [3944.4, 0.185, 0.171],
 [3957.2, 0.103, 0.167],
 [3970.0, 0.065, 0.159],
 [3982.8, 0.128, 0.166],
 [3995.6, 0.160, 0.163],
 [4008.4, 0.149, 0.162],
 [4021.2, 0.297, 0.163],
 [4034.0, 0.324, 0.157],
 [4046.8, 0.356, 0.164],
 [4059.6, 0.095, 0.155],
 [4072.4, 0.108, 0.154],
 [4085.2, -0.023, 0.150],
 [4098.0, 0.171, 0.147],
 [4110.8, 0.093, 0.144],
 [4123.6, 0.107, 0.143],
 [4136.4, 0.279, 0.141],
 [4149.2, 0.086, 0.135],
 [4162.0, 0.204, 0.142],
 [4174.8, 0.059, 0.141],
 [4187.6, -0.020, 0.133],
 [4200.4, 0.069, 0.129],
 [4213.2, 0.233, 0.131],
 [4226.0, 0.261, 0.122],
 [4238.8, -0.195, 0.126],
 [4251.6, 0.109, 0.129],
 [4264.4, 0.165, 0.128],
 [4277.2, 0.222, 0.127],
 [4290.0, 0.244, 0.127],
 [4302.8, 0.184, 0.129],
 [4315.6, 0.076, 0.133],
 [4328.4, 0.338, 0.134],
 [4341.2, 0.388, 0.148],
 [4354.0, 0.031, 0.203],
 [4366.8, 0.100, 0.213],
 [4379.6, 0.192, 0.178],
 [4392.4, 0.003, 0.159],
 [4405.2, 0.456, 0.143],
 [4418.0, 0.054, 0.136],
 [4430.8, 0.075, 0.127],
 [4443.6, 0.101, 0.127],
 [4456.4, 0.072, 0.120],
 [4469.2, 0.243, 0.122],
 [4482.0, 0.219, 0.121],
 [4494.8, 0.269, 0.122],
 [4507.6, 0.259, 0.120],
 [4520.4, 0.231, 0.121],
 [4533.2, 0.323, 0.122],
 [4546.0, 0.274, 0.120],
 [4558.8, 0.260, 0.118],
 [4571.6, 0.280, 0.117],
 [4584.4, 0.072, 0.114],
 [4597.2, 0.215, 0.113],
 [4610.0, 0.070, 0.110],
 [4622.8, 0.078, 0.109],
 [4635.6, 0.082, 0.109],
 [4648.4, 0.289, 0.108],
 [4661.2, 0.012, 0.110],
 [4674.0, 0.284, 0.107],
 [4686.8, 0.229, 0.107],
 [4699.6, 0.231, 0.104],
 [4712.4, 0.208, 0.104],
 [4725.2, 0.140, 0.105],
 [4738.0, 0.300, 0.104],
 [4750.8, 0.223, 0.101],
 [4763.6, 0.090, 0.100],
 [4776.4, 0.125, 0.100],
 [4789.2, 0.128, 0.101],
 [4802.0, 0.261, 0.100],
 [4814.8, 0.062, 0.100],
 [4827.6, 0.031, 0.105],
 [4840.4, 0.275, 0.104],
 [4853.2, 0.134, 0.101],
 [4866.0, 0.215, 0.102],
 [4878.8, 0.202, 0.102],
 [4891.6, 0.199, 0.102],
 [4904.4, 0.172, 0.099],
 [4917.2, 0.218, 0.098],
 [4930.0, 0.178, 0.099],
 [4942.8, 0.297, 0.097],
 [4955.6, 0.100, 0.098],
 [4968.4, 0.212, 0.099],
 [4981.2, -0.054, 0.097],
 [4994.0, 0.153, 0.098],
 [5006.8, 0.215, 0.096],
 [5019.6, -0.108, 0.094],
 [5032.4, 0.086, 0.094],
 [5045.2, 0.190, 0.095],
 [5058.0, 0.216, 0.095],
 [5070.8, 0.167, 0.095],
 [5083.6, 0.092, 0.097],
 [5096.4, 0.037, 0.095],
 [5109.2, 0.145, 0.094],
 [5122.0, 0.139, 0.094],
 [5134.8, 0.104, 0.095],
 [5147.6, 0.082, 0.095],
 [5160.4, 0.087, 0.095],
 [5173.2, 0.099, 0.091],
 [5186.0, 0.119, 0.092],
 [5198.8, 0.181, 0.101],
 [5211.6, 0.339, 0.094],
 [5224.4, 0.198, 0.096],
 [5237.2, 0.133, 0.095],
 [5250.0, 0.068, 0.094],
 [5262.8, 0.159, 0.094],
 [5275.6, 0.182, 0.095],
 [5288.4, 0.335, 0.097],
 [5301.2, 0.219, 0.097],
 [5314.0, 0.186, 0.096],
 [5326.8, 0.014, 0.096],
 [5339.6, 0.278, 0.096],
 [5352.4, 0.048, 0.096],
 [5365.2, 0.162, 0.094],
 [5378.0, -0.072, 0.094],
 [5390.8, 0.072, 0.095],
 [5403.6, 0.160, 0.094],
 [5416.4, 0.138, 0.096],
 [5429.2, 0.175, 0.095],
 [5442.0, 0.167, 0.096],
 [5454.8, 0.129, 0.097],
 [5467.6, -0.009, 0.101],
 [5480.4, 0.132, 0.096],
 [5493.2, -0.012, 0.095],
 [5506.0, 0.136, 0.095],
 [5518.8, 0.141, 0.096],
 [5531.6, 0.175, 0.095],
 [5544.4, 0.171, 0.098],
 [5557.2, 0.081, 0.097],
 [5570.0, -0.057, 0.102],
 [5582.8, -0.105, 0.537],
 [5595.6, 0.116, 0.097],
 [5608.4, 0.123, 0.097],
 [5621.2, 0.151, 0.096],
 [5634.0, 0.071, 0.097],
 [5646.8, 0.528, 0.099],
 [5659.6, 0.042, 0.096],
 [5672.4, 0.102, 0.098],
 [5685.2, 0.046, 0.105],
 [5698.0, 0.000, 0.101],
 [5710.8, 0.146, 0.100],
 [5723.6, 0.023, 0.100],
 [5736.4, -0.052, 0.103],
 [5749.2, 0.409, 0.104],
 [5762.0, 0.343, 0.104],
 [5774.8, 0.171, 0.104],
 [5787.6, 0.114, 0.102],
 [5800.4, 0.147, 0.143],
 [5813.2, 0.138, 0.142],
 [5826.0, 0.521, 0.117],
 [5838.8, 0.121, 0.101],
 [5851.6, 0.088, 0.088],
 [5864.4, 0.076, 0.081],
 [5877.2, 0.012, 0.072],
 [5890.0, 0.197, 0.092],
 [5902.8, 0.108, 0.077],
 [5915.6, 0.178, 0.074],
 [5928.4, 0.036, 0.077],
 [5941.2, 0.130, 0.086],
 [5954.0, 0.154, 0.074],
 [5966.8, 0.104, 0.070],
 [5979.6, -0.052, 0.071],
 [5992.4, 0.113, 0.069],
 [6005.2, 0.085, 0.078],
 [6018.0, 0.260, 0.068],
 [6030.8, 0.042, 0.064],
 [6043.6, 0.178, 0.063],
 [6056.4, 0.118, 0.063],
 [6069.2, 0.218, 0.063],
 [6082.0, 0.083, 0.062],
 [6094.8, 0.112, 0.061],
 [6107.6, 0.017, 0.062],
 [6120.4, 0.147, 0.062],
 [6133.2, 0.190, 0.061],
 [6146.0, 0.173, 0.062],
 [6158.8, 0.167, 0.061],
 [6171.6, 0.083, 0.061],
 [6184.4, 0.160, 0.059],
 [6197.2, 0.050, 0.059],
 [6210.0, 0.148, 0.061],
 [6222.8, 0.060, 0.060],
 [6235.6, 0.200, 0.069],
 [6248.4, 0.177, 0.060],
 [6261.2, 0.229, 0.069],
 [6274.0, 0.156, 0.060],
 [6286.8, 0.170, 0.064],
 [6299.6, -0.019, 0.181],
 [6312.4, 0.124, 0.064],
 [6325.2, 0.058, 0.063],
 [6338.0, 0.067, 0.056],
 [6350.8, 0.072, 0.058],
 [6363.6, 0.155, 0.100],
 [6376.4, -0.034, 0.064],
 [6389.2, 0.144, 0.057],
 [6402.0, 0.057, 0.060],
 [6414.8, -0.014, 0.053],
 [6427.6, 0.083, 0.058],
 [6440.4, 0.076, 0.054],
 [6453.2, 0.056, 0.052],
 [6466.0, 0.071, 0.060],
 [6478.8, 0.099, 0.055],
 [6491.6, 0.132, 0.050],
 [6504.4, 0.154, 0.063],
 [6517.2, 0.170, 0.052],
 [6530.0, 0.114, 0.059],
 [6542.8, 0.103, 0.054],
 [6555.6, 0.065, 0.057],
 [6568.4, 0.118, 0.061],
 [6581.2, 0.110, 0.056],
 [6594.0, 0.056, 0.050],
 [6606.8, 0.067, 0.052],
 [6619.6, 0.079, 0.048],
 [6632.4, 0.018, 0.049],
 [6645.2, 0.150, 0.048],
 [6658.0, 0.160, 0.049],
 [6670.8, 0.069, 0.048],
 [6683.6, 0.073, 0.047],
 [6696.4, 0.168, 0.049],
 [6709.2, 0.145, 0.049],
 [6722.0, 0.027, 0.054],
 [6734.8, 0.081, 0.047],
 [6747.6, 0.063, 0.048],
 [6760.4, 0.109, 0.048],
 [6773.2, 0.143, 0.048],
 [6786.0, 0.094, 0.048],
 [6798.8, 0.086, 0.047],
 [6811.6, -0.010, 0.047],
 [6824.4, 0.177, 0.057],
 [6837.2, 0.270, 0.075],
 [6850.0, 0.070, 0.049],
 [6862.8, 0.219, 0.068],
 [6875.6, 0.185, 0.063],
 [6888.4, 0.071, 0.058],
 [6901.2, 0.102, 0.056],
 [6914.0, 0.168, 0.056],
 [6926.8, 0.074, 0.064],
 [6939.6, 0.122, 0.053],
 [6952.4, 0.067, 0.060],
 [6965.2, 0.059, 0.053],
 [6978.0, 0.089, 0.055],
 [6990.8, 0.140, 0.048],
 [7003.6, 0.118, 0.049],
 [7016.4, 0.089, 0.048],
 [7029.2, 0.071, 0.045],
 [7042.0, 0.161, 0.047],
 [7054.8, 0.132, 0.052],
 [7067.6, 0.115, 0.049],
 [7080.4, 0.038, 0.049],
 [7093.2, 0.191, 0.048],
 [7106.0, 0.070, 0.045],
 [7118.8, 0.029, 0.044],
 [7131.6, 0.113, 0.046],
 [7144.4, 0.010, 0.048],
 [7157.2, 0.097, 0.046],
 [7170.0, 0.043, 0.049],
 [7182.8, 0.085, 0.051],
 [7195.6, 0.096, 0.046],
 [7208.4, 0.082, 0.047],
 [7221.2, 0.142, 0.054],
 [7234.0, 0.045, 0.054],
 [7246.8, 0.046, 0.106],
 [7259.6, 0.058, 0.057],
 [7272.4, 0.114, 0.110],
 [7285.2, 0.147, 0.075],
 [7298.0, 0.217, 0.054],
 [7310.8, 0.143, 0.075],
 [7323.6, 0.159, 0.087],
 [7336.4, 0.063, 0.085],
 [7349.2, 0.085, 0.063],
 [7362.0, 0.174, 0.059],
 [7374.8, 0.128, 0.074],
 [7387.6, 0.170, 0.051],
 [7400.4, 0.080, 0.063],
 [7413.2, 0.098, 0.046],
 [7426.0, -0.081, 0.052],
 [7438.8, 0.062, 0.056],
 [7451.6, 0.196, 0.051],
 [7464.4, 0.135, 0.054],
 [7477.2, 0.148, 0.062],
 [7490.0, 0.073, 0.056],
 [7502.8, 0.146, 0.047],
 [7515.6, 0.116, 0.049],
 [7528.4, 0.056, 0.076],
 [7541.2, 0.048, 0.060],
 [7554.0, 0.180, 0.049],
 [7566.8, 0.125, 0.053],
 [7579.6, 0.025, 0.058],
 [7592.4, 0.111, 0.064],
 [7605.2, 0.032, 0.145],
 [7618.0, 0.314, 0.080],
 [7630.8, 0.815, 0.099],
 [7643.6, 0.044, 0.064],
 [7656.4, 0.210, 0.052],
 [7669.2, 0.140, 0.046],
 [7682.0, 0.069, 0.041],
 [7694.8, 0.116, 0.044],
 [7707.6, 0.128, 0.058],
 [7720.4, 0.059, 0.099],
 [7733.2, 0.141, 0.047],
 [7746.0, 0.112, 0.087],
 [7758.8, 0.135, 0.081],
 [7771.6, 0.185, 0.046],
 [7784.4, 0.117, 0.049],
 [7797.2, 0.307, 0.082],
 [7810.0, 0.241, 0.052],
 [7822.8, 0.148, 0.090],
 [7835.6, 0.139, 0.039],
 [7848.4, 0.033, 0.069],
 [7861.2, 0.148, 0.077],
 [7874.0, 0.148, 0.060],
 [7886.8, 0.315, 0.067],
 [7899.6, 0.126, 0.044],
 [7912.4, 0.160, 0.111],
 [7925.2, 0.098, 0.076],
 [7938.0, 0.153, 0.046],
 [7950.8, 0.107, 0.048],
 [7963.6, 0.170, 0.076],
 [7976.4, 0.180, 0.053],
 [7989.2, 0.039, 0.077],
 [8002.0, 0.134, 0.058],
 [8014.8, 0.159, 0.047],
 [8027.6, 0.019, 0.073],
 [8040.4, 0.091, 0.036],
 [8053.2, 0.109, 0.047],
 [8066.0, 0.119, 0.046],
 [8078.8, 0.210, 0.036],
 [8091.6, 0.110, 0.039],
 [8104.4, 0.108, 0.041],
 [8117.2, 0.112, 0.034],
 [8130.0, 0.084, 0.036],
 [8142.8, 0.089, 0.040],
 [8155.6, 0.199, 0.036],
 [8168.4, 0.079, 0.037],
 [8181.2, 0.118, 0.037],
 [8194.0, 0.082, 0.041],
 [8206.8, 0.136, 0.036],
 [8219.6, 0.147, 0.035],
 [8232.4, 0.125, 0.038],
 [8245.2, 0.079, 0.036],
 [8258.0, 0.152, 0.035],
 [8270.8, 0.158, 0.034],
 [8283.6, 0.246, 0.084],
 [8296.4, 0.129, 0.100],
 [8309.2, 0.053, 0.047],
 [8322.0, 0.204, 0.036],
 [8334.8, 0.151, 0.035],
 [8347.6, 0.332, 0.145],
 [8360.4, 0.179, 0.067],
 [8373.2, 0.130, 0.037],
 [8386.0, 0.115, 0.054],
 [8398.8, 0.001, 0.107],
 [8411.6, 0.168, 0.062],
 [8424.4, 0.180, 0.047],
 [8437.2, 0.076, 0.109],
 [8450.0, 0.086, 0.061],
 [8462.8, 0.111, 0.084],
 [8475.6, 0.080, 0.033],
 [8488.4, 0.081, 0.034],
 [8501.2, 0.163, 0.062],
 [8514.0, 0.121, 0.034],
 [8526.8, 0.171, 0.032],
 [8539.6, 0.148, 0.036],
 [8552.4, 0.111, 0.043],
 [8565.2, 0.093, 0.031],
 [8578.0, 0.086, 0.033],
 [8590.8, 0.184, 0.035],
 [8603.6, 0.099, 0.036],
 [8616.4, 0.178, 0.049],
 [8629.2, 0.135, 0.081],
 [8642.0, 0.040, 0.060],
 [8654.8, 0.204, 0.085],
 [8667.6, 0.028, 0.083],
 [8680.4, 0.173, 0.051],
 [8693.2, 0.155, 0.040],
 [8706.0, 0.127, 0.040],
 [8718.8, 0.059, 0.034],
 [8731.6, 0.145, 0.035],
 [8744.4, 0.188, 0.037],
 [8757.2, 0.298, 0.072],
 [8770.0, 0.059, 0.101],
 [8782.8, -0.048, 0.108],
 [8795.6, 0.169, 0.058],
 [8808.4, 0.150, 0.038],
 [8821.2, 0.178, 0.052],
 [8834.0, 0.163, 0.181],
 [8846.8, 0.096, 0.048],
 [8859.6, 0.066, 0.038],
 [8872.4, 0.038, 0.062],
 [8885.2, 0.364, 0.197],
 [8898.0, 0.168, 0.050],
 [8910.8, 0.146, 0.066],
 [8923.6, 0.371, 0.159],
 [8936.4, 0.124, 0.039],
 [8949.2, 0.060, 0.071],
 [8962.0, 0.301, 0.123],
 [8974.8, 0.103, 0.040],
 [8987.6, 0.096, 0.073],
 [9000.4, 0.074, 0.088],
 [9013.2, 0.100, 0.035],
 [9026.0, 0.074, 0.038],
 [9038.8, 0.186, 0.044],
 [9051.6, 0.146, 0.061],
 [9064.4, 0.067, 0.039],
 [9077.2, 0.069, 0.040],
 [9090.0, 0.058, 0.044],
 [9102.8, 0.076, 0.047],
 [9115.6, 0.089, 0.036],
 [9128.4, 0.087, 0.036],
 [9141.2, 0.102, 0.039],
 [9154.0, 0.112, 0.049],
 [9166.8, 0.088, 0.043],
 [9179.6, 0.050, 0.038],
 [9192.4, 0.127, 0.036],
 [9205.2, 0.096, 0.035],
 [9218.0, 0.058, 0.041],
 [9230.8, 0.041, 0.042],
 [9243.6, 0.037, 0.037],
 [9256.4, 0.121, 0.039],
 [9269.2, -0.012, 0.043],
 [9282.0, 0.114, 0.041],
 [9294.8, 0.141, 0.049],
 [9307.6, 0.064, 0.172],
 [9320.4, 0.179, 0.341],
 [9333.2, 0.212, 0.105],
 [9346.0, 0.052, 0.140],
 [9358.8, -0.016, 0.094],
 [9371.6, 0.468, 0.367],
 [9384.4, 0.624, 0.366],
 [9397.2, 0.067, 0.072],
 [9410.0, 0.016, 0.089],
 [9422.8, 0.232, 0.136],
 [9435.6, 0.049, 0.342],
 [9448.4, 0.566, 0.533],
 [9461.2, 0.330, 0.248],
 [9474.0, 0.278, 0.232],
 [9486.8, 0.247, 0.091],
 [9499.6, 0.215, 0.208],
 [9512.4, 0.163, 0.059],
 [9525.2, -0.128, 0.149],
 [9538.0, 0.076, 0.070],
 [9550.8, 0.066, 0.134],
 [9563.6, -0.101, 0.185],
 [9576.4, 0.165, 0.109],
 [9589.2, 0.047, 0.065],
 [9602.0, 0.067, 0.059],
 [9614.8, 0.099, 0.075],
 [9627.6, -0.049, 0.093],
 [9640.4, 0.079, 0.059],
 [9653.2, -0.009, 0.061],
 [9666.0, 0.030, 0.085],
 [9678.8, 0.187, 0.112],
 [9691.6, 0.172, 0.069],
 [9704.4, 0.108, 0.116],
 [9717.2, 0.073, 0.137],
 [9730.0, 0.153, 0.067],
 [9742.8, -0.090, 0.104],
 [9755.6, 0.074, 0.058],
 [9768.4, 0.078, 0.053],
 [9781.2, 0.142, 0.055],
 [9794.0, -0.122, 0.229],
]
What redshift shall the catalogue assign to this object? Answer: 0.16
